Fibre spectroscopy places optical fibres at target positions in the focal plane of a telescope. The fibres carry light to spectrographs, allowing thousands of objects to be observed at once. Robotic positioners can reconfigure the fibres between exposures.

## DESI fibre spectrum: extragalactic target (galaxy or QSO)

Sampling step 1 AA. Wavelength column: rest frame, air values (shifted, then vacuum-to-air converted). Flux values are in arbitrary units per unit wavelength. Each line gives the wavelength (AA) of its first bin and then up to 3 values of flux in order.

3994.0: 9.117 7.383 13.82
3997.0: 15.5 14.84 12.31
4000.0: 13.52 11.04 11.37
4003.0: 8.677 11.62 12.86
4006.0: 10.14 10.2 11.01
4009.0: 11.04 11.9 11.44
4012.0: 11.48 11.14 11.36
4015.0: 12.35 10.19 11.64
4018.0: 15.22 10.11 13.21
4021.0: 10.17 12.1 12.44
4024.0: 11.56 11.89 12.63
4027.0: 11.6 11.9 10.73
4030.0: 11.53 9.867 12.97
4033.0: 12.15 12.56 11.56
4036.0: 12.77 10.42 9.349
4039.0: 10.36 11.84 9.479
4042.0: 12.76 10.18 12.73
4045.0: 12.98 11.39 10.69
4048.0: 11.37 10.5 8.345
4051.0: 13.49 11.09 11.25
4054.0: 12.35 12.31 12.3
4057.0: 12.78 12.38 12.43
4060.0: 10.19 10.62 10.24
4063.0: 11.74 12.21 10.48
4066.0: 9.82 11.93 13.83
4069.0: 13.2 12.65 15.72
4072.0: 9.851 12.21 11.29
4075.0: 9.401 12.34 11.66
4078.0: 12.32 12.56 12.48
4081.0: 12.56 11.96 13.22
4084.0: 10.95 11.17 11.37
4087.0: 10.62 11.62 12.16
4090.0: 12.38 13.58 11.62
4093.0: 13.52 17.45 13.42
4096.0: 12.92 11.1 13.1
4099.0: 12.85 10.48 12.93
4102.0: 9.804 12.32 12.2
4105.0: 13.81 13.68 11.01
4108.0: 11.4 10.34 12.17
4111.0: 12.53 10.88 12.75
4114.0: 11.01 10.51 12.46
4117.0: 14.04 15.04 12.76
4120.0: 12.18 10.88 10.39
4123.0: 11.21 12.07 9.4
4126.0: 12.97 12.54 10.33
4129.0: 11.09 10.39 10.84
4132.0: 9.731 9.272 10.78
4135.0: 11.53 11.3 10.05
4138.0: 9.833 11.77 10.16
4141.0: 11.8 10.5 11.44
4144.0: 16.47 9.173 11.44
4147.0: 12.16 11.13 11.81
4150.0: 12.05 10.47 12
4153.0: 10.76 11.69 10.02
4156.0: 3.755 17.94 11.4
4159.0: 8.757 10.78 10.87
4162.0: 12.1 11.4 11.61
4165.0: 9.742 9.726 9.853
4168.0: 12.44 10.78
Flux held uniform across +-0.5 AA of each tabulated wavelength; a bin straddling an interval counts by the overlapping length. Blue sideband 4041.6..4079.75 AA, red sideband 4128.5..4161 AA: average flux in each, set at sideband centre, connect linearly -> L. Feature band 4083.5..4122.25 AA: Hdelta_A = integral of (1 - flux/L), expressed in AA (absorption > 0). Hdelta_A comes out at -2.8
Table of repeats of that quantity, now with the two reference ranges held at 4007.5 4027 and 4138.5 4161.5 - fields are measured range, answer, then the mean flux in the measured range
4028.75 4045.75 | 0.3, 11.4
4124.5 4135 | 0.5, 10.8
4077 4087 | -0.4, 12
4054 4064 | -0.1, 11.7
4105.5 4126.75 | -1.0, 11.9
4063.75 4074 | -0.5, 12.1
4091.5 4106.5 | -1.7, 12.7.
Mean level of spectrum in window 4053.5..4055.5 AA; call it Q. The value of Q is 12.3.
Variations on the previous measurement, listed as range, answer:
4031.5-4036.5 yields 12.4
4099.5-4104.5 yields 11.5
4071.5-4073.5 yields 11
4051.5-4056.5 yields 11.9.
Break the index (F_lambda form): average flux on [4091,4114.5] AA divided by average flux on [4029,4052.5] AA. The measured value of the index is 1.09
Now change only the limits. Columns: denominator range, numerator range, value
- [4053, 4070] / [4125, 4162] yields 0.94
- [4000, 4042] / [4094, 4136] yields 1.03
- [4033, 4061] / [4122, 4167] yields 0.96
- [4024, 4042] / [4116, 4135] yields 1.00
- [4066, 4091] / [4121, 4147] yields 0.92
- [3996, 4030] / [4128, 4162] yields 0.93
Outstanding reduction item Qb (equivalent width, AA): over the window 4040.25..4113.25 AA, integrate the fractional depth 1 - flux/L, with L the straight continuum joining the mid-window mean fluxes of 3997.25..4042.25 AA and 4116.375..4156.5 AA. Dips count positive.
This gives -3.46 AA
